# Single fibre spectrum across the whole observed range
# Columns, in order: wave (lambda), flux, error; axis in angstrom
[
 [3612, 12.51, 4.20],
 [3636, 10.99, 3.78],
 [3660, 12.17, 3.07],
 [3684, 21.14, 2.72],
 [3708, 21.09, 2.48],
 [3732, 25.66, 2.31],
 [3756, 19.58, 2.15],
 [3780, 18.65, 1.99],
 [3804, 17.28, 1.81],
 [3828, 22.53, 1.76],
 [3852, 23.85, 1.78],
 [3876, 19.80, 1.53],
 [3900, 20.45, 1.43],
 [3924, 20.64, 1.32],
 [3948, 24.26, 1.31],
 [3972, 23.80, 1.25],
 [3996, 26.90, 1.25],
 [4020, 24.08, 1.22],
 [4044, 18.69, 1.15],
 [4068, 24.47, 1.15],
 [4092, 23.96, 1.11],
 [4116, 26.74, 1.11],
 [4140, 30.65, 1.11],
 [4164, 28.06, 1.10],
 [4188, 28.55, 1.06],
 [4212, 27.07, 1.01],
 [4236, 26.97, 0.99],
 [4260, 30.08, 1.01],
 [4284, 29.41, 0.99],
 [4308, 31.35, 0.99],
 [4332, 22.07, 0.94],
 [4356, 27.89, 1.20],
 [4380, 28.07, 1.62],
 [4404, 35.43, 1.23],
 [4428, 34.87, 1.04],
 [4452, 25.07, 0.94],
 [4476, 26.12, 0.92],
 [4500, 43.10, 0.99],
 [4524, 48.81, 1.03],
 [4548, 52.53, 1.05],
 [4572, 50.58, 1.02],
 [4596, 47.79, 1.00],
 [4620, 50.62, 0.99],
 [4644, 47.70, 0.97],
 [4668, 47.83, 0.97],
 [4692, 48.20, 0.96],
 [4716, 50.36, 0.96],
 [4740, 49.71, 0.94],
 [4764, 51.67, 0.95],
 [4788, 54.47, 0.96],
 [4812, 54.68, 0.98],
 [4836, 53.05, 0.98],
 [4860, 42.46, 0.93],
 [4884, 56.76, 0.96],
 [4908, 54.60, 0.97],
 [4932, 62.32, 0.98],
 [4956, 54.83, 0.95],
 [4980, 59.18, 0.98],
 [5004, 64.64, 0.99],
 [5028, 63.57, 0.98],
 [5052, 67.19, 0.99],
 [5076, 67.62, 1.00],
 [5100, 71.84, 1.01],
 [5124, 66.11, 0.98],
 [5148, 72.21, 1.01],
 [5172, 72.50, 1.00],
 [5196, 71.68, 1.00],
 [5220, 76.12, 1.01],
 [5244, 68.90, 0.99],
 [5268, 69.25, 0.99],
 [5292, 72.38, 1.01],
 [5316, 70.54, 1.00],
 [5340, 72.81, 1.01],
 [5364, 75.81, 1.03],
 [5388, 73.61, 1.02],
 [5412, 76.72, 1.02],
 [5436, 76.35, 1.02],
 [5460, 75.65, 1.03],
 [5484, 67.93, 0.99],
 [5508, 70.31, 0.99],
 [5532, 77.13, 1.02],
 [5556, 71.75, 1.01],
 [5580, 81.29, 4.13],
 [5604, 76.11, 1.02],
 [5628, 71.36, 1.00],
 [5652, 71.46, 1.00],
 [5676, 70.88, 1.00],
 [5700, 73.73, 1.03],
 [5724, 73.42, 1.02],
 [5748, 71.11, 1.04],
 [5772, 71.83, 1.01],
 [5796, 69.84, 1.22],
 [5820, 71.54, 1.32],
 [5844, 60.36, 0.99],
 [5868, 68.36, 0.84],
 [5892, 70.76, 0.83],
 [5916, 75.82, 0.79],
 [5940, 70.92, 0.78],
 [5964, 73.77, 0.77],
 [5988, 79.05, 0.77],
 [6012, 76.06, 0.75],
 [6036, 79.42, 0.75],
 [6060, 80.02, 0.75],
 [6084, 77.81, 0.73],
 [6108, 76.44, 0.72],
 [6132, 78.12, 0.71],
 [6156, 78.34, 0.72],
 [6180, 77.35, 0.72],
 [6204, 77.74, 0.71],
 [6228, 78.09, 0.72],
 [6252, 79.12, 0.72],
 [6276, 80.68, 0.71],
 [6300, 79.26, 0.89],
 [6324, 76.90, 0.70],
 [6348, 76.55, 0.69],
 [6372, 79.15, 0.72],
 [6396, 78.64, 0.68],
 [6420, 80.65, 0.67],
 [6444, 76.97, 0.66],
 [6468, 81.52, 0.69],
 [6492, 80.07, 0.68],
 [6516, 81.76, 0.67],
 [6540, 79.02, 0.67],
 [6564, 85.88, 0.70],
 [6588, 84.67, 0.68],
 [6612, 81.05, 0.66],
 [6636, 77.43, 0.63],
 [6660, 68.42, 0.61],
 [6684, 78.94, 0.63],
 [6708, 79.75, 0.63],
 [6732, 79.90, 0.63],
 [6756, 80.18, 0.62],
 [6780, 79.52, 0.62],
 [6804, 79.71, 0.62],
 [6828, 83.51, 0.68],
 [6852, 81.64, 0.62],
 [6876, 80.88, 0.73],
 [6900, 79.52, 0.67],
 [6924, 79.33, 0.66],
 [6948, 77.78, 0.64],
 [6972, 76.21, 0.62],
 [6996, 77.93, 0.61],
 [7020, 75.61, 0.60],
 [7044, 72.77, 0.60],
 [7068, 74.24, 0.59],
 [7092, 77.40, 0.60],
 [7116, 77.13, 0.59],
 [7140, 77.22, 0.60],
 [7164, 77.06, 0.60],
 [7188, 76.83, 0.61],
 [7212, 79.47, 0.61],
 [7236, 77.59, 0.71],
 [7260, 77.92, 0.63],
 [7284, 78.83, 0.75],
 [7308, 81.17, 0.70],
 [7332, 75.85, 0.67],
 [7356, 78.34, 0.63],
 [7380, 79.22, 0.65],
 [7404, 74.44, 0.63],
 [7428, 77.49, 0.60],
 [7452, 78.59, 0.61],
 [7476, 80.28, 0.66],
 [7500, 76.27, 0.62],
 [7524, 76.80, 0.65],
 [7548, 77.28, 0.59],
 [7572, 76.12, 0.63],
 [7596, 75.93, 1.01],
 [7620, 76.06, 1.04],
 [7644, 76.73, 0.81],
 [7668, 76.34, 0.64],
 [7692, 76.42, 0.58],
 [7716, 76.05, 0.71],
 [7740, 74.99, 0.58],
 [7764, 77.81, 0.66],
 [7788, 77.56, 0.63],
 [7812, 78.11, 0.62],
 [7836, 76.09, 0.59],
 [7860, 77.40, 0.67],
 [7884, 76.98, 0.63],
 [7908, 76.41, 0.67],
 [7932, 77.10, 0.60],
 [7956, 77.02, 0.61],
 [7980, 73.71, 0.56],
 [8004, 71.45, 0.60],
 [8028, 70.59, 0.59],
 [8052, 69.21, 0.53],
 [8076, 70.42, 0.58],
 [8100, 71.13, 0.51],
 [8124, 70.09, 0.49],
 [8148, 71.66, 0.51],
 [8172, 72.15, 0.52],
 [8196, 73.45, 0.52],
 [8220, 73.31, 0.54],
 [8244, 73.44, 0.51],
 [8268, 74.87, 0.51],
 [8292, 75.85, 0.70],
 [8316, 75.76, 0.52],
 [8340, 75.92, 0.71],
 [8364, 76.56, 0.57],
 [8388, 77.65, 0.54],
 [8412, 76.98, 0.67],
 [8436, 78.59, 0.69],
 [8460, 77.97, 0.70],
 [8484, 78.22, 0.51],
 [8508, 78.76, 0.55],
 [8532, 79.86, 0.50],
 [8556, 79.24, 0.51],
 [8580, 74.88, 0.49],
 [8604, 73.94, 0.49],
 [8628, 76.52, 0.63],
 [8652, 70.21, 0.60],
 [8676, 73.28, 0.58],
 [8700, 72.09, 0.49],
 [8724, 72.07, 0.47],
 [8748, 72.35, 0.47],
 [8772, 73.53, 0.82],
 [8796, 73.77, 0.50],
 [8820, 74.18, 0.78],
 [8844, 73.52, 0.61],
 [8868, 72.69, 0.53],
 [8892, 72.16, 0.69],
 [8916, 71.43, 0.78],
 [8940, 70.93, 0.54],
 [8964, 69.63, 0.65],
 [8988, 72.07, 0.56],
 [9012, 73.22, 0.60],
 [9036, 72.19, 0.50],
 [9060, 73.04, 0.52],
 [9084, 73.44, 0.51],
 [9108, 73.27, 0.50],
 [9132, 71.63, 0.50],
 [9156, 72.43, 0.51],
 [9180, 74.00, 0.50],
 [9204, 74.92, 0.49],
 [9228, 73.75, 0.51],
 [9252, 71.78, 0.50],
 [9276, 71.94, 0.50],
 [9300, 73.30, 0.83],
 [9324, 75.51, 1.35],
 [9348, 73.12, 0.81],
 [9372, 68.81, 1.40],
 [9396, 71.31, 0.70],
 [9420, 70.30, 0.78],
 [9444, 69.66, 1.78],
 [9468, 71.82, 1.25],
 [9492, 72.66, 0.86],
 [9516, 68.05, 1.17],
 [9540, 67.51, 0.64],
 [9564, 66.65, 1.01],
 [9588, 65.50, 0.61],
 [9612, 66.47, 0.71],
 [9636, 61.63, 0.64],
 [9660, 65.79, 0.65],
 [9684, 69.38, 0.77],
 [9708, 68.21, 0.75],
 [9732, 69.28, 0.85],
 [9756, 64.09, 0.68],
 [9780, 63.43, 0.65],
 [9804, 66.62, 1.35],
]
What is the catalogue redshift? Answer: 0.129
